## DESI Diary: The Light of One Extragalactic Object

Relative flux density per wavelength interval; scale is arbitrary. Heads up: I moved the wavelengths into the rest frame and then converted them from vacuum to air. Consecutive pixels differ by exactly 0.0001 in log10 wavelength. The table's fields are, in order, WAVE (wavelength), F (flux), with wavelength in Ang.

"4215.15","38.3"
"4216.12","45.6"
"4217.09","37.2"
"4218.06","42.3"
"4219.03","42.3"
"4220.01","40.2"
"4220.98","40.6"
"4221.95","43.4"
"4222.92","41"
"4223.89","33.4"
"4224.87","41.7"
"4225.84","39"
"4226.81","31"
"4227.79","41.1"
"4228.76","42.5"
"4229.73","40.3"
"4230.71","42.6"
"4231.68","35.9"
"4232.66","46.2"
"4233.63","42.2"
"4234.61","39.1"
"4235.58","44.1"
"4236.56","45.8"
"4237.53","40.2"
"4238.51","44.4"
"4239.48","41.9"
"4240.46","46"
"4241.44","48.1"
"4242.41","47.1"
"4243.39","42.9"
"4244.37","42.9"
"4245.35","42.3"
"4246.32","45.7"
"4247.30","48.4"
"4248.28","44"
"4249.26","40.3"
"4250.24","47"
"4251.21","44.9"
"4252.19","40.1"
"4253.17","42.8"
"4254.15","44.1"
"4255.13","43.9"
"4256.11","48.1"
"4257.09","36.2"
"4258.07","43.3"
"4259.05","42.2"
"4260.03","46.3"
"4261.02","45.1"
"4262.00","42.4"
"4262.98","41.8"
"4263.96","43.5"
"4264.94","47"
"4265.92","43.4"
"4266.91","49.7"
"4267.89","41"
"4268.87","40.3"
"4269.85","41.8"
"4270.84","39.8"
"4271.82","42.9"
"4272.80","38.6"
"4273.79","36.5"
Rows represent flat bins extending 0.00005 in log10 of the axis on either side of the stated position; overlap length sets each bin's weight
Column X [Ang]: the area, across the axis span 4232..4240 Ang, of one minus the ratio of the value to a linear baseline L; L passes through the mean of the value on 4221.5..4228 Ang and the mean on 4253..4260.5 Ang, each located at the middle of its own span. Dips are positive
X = -0.52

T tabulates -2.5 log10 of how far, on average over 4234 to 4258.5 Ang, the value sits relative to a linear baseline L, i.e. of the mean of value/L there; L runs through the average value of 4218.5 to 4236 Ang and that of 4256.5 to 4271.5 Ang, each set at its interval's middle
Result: -0.05 mag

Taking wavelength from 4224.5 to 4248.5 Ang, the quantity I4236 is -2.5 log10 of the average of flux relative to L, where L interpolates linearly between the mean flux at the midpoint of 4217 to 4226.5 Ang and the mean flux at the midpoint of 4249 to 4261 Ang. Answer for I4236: -0.03 mag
